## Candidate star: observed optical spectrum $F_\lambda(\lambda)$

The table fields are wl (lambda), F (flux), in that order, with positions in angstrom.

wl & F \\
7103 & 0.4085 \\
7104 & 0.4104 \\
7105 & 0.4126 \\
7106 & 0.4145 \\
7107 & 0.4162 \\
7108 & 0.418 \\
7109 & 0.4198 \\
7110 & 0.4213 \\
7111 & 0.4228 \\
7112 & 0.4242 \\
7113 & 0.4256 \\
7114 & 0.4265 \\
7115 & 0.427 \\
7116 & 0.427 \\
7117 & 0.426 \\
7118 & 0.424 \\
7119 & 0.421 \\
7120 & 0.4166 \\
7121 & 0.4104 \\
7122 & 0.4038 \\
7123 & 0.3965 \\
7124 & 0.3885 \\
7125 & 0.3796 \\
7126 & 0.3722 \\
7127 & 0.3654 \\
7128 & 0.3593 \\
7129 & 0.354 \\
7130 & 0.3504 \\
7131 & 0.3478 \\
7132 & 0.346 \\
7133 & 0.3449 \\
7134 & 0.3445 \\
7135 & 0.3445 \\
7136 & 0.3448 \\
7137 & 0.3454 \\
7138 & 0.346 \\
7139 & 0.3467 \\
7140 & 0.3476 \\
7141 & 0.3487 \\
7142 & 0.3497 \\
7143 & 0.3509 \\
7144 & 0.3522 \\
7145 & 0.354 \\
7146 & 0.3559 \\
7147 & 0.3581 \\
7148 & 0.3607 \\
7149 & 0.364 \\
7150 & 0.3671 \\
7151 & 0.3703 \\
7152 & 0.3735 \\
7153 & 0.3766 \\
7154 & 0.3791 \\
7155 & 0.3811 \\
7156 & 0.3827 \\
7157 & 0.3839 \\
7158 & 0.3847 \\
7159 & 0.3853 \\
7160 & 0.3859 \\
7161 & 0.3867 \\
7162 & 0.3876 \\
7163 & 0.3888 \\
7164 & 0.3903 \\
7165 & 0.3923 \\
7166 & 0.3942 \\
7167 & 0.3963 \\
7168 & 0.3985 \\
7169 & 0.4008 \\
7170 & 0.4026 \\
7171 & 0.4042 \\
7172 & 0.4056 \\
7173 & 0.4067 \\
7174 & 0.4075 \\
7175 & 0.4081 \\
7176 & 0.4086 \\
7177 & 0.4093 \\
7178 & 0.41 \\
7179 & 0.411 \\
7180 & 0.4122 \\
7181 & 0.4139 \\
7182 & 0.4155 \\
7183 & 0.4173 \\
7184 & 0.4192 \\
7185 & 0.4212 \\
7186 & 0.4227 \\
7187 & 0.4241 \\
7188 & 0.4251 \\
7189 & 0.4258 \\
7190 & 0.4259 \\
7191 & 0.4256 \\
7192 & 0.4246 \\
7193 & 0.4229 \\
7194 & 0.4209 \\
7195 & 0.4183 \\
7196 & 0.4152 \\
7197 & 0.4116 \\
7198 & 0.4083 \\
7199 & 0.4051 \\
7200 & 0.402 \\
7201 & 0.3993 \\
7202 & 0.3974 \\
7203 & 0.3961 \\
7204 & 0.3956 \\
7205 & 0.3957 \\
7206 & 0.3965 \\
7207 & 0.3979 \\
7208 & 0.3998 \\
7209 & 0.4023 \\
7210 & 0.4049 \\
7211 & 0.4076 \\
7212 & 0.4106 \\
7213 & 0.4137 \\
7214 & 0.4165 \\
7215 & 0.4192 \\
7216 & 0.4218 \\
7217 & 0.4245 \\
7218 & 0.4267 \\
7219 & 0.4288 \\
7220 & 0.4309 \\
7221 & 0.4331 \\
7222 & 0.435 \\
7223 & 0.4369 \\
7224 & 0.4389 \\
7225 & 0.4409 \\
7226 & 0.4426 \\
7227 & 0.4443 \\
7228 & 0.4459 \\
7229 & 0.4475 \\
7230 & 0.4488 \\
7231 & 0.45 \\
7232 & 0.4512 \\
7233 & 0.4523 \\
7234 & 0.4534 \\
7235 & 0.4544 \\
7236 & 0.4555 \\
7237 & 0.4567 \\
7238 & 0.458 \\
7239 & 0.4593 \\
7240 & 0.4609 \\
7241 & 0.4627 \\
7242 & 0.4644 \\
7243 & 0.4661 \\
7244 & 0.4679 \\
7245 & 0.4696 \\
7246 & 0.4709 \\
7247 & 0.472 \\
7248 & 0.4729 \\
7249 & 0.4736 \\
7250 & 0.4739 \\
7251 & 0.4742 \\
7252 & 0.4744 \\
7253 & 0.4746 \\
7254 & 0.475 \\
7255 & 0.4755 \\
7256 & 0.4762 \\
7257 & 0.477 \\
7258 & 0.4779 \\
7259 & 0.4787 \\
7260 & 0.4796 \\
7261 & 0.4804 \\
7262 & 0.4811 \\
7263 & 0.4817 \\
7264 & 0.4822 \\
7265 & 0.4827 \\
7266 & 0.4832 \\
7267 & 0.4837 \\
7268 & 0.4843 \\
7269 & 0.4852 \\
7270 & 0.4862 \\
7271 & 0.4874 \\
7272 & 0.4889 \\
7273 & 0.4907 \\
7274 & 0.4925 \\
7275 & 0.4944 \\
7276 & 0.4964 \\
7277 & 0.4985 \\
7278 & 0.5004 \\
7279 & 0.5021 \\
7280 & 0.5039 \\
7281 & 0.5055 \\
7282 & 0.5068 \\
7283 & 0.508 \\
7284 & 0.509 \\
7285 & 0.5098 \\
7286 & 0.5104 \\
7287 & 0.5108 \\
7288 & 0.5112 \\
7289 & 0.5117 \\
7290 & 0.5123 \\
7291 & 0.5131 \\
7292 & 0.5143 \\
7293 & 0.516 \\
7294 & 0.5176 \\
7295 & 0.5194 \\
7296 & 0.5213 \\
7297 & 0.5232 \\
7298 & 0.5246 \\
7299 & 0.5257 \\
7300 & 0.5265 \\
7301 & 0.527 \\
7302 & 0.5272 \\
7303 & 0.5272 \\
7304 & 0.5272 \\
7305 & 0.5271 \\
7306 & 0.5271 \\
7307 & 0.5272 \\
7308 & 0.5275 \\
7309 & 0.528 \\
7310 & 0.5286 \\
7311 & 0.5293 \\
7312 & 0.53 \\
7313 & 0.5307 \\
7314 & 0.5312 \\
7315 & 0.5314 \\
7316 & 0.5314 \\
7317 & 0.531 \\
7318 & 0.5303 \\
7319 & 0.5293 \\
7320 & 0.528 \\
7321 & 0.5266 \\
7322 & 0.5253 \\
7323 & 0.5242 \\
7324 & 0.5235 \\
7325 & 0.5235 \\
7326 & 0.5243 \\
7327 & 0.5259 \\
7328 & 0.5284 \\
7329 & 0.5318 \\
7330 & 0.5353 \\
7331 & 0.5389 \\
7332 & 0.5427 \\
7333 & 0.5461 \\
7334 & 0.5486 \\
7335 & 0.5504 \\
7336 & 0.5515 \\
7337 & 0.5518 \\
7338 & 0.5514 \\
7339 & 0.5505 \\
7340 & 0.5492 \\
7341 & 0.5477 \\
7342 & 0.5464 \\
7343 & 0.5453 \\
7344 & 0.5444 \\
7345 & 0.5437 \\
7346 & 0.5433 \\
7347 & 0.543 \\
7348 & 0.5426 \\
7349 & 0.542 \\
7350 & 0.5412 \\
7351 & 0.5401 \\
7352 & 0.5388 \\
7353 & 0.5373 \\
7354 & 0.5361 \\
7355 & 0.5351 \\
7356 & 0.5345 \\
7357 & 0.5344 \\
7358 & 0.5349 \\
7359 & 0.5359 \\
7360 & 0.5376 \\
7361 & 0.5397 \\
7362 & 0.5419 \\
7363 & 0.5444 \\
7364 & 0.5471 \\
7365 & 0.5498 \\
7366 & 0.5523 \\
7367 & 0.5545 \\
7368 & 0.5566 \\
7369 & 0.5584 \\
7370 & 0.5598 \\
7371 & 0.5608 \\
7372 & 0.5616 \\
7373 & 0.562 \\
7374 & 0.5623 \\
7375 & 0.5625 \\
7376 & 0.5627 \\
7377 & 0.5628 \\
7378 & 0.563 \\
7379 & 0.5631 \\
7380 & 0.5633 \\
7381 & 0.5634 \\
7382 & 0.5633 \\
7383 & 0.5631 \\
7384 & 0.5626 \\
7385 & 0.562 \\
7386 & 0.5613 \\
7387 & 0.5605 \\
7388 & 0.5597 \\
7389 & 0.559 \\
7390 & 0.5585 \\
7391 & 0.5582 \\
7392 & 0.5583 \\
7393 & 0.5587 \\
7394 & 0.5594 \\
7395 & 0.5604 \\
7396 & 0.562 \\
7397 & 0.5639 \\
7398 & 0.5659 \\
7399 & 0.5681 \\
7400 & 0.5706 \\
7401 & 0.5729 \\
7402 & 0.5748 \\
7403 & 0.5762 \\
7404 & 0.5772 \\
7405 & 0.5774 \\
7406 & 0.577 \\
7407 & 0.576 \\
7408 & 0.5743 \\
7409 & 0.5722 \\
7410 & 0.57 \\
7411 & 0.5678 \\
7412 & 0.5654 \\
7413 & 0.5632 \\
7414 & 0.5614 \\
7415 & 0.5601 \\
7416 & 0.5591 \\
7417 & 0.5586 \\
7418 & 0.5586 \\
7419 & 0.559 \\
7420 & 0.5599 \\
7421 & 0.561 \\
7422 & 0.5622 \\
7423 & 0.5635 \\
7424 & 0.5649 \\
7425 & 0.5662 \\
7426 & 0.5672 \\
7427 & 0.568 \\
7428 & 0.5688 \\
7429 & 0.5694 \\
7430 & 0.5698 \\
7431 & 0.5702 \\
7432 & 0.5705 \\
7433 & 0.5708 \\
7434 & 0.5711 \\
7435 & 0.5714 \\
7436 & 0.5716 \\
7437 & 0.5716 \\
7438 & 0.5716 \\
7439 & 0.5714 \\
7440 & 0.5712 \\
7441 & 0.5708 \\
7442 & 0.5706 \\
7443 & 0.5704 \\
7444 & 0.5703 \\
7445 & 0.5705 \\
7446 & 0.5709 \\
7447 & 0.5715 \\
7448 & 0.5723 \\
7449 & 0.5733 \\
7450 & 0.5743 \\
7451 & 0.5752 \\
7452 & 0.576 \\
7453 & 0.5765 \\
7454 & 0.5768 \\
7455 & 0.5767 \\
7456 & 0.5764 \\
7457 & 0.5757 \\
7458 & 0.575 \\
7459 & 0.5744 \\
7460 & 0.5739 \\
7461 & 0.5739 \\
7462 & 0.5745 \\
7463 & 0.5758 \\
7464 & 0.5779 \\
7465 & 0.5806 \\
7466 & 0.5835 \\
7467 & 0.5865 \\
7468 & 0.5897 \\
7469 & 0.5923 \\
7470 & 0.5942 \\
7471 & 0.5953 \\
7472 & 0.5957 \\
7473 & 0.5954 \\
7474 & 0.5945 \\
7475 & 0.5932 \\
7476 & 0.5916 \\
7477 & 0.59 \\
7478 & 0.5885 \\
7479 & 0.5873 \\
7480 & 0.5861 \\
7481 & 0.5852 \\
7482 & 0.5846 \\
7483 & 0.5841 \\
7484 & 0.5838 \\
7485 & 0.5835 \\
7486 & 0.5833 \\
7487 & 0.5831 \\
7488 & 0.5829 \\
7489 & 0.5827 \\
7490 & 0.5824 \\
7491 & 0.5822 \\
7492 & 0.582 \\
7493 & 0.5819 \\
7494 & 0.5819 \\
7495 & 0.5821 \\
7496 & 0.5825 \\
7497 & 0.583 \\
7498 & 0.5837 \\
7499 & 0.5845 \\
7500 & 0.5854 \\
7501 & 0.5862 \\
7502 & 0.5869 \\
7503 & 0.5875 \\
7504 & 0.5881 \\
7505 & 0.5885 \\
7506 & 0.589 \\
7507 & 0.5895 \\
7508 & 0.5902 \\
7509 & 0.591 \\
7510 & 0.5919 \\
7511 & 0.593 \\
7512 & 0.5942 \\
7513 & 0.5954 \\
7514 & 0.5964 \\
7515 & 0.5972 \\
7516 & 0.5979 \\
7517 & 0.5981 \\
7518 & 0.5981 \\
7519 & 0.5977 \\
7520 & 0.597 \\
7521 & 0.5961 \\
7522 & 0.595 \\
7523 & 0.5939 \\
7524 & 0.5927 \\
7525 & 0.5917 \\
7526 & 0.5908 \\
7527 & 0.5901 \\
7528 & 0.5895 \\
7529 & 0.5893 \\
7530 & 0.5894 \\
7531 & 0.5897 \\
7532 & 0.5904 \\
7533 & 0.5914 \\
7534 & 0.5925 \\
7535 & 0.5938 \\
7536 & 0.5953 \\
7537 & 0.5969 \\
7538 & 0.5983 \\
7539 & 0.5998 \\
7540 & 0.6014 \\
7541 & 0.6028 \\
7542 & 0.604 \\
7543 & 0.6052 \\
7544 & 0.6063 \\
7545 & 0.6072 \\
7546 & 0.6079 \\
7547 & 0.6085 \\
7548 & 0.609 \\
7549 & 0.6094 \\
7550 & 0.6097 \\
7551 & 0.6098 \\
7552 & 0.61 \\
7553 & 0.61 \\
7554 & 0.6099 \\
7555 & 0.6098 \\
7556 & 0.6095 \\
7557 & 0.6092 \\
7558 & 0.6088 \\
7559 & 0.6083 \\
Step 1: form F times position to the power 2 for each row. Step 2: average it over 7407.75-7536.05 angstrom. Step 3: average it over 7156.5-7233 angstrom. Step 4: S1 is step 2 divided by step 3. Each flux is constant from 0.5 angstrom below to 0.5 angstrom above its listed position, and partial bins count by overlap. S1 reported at 1.51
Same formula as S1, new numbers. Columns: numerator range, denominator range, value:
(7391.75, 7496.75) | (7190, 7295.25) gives 1.32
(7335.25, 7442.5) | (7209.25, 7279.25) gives 1.26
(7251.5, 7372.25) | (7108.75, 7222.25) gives 1.37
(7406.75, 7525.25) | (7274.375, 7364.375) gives 1.14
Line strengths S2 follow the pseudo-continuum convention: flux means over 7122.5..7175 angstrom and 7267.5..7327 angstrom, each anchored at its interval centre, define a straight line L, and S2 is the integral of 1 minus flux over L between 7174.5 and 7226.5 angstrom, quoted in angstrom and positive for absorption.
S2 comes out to 0.7 angstrom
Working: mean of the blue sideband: 0.372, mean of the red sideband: 0.516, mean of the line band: 0.416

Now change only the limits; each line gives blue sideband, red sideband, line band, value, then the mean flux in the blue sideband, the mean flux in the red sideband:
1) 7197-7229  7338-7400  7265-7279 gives -0.65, 0.417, 0.553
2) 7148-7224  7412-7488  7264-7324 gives -4.87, 0.405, 0.575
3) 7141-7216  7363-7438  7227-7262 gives -1.42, 0.398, 0.564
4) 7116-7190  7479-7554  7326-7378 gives -4.89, 0.385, 0.593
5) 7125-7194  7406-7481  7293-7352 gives -4.83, 0.384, 0.574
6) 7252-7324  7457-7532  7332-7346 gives -0.54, 0.508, 0.588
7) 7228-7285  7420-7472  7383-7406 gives -0.73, 0.477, 0.574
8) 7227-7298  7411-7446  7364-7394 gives -0.99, 0.484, 0.567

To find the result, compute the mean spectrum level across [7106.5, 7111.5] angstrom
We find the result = 0.42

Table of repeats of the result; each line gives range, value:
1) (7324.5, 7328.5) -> 0.526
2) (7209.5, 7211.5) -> 0.406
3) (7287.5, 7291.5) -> 0.512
